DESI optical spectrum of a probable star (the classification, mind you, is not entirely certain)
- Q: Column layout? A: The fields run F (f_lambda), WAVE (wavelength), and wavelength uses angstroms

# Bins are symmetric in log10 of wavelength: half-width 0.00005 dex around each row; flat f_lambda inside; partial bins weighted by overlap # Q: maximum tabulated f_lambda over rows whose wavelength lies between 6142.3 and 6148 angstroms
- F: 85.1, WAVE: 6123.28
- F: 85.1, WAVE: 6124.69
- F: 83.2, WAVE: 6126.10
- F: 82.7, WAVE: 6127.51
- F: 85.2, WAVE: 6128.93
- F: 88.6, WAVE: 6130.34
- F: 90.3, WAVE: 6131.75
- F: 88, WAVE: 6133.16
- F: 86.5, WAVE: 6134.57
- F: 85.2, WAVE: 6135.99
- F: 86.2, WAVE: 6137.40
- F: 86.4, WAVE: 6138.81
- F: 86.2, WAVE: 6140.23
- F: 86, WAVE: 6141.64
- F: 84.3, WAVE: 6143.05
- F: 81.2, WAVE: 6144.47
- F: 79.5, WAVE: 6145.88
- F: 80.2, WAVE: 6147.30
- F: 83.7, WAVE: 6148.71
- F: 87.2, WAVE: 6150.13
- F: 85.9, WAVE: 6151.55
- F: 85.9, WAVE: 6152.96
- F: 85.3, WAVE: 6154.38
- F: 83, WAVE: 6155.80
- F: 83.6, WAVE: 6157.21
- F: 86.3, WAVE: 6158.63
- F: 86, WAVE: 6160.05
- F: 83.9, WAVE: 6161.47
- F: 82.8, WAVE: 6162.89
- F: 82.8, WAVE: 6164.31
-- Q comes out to 84.3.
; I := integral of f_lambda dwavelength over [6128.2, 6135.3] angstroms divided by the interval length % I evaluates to 87.6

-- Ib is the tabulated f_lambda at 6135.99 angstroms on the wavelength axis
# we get 85.2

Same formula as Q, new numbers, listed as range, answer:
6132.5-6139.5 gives 88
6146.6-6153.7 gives 87.2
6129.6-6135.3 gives 90.3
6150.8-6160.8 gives 86.3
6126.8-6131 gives 88.6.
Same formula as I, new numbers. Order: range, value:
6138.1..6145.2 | 84.9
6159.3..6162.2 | 84.8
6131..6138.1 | 87.3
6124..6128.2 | 83.7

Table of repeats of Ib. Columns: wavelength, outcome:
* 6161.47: 83.9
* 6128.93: 85.2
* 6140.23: 86.2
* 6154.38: 85.3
